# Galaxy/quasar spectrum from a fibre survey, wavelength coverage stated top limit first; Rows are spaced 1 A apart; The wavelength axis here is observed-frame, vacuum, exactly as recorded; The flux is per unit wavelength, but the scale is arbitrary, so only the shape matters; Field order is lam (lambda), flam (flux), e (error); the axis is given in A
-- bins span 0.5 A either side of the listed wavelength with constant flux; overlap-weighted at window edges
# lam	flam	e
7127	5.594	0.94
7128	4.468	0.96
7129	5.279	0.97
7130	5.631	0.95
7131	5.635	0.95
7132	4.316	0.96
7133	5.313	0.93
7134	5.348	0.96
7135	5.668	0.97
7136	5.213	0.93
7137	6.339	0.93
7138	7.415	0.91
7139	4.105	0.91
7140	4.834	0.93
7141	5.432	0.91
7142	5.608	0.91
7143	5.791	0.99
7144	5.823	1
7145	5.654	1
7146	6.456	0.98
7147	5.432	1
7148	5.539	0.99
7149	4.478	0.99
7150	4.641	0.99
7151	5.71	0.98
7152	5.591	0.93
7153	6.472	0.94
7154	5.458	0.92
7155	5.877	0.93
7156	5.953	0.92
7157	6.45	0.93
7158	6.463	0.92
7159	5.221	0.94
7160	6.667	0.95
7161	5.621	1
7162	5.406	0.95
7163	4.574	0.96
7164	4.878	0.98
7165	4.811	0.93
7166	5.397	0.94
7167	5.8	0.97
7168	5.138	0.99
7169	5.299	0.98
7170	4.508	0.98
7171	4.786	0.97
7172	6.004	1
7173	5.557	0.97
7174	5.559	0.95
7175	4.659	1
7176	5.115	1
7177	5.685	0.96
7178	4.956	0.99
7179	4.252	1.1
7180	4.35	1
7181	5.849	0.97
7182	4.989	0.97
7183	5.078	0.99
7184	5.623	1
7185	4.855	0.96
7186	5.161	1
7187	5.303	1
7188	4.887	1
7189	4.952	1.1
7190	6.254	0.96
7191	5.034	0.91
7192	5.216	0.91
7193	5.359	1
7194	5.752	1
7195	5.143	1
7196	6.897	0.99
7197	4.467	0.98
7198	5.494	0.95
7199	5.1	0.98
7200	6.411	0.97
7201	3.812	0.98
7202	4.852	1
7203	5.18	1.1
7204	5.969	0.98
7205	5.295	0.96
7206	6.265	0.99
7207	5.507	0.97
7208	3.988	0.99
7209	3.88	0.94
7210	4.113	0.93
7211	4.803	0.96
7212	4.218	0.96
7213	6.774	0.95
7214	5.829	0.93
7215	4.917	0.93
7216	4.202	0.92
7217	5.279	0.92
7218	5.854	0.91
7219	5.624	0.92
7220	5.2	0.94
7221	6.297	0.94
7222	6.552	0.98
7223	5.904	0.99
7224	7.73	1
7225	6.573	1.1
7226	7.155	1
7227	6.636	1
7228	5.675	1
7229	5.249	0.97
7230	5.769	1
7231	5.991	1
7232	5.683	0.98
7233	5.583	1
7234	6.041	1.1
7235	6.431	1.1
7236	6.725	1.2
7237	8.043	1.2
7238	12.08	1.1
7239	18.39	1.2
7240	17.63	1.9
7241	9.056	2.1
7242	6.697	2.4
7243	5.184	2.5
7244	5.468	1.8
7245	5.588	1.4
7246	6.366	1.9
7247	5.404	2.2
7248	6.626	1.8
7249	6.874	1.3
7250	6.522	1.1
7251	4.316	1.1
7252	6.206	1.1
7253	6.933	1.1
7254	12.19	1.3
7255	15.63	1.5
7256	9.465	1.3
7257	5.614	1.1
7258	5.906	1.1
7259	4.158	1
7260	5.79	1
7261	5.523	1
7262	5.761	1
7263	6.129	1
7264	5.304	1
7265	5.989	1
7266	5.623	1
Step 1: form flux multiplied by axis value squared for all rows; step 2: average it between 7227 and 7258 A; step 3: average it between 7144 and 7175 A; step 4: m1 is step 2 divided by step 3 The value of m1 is 1.4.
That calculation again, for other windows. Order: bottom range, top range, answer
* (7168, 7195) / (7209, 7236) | 1.12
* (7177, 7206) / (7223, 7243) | 1.53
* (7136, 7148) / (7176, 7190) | 0.91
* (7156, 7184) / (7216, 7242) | 1.42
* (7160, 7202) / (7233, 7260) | 1.55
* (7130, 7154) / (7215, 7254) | 1.30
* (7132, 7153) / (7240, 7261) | 1.35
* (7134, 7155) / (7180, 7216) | 0.95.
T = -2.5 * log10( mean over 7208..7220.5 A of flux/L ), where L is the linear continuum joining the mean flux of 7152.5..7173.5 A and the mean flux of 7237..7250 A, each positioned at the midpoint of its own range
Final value 0.44 mag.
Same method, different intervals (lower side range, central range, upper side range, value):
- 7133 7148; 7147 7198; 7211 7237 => 0.08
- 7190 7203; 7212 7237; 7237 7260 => 0.15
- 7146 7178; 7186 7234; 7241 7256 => 0.18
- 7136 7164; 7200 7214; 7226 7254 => 0.31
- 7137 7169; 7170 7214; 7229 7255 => 0.25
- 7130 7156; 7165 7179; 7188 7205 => 0.05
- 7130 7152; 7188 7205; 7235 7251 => 0.29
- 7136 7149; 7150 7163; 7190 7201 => -0.04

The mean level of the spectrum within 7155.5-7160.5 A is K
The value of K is 6.15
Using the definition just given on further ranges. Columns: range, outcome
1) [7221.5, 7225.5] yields 6.69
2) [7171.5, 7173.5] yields 5.78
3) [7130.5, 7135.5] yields 5.26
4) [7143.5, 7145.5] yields 5.74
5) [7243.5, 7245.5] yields 5.53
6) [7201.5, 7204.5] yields 5.33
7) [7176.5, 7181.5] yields 5.02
